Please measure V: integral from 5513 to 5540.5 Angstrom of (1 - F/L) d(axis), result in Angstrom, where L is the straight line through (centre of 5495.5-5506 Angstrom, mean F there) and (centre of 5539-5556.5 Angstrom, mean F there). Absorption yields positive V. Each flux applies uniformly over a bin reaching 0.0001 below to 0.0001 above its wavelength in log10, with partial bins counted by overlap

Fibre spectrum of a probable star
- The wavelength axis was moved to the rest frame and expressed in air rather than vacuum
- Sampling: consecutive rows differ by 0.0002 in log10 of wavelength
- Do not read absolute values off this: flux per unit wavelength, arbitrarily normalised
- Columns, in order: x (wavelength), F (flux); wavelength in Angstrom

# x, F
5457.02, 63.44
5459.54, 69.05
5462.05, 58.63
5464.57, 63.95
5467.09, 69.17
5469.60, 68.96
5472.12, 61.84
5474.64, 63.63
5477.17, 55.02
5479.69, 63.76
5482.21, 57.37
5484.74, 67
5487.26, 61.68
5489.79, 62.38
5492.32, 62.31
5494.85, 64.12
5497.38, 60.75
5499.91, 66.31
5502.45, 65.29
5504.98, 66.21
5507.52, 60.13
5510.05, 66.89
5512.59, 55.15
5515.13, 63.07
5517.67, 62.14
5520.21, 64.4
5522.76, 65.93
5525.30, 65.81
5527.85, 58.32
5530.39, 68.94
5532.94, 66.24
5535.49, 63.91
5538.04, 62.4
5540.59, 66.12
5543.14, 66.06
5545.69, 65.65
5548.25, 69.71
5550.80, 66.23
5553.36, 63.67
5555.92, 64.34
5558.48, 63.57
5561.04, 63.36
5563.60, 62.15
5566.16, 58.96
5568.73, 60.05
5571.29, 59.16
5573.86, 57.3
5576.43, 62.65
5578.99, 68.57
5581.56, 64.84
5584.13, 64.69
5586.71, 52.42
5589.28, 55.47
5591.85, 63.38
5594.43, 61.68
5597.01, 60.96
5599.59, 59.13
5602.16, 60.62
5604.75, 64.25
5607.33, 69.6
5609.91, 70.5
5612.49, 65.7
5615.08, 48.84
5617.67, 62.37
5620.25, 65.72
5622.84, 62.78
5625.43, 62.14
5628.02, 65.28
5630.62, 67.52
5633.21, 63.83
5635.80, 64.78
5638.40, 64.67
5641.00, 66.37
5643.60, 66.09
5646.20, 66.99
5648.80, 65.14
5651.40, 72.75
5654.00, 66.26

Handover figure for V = 0.6 Angstrom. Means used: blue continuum 64.6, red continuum 66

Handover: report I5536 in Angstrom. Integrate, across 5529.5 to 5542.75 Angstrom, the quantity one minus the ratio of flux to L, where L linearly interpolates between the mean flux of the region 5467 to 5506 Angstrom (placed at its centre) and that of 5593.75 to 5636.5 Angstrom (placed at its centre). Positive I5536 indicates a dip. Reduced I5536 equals -0.45 Angstrom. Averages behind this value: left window 63.3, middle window 65.5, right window 63.3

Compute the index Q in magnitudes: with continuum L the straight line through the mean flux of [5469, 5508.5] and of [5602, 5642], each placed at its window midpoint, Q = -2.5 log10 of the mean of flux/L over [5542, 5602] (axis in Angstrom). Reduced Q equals 0.02 mag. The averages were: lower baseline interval 62.8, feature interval 62.3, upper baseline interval 64.1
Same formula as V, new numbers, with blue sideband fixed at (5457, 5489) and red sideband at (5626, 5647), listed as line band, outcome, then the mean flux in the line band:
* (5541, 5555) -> -0.4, 66.2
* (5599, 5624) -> 0.8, 63.1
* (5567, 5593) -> 1.6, 60.8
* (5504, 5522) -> 0.4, 62.6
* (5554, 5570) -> 0.6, 62.1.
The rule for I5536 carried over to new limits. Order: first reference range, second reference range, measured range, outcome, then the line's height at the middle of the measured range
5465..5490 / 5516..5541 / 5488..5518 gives 0.40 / 63.7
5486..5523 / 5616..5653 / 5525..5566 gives -0.55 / 63.7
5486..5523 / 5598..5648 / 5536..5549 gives -0.48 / 63.4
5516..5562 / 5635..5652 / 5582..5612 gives 1.59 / 65.7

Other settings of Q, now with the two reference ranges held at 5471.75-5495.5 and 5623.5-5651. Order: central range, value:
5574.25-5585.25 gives -0.01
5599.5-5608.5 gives 0.01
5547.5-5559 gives -0.03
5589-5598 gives 0.06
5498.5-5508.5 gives -0.04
